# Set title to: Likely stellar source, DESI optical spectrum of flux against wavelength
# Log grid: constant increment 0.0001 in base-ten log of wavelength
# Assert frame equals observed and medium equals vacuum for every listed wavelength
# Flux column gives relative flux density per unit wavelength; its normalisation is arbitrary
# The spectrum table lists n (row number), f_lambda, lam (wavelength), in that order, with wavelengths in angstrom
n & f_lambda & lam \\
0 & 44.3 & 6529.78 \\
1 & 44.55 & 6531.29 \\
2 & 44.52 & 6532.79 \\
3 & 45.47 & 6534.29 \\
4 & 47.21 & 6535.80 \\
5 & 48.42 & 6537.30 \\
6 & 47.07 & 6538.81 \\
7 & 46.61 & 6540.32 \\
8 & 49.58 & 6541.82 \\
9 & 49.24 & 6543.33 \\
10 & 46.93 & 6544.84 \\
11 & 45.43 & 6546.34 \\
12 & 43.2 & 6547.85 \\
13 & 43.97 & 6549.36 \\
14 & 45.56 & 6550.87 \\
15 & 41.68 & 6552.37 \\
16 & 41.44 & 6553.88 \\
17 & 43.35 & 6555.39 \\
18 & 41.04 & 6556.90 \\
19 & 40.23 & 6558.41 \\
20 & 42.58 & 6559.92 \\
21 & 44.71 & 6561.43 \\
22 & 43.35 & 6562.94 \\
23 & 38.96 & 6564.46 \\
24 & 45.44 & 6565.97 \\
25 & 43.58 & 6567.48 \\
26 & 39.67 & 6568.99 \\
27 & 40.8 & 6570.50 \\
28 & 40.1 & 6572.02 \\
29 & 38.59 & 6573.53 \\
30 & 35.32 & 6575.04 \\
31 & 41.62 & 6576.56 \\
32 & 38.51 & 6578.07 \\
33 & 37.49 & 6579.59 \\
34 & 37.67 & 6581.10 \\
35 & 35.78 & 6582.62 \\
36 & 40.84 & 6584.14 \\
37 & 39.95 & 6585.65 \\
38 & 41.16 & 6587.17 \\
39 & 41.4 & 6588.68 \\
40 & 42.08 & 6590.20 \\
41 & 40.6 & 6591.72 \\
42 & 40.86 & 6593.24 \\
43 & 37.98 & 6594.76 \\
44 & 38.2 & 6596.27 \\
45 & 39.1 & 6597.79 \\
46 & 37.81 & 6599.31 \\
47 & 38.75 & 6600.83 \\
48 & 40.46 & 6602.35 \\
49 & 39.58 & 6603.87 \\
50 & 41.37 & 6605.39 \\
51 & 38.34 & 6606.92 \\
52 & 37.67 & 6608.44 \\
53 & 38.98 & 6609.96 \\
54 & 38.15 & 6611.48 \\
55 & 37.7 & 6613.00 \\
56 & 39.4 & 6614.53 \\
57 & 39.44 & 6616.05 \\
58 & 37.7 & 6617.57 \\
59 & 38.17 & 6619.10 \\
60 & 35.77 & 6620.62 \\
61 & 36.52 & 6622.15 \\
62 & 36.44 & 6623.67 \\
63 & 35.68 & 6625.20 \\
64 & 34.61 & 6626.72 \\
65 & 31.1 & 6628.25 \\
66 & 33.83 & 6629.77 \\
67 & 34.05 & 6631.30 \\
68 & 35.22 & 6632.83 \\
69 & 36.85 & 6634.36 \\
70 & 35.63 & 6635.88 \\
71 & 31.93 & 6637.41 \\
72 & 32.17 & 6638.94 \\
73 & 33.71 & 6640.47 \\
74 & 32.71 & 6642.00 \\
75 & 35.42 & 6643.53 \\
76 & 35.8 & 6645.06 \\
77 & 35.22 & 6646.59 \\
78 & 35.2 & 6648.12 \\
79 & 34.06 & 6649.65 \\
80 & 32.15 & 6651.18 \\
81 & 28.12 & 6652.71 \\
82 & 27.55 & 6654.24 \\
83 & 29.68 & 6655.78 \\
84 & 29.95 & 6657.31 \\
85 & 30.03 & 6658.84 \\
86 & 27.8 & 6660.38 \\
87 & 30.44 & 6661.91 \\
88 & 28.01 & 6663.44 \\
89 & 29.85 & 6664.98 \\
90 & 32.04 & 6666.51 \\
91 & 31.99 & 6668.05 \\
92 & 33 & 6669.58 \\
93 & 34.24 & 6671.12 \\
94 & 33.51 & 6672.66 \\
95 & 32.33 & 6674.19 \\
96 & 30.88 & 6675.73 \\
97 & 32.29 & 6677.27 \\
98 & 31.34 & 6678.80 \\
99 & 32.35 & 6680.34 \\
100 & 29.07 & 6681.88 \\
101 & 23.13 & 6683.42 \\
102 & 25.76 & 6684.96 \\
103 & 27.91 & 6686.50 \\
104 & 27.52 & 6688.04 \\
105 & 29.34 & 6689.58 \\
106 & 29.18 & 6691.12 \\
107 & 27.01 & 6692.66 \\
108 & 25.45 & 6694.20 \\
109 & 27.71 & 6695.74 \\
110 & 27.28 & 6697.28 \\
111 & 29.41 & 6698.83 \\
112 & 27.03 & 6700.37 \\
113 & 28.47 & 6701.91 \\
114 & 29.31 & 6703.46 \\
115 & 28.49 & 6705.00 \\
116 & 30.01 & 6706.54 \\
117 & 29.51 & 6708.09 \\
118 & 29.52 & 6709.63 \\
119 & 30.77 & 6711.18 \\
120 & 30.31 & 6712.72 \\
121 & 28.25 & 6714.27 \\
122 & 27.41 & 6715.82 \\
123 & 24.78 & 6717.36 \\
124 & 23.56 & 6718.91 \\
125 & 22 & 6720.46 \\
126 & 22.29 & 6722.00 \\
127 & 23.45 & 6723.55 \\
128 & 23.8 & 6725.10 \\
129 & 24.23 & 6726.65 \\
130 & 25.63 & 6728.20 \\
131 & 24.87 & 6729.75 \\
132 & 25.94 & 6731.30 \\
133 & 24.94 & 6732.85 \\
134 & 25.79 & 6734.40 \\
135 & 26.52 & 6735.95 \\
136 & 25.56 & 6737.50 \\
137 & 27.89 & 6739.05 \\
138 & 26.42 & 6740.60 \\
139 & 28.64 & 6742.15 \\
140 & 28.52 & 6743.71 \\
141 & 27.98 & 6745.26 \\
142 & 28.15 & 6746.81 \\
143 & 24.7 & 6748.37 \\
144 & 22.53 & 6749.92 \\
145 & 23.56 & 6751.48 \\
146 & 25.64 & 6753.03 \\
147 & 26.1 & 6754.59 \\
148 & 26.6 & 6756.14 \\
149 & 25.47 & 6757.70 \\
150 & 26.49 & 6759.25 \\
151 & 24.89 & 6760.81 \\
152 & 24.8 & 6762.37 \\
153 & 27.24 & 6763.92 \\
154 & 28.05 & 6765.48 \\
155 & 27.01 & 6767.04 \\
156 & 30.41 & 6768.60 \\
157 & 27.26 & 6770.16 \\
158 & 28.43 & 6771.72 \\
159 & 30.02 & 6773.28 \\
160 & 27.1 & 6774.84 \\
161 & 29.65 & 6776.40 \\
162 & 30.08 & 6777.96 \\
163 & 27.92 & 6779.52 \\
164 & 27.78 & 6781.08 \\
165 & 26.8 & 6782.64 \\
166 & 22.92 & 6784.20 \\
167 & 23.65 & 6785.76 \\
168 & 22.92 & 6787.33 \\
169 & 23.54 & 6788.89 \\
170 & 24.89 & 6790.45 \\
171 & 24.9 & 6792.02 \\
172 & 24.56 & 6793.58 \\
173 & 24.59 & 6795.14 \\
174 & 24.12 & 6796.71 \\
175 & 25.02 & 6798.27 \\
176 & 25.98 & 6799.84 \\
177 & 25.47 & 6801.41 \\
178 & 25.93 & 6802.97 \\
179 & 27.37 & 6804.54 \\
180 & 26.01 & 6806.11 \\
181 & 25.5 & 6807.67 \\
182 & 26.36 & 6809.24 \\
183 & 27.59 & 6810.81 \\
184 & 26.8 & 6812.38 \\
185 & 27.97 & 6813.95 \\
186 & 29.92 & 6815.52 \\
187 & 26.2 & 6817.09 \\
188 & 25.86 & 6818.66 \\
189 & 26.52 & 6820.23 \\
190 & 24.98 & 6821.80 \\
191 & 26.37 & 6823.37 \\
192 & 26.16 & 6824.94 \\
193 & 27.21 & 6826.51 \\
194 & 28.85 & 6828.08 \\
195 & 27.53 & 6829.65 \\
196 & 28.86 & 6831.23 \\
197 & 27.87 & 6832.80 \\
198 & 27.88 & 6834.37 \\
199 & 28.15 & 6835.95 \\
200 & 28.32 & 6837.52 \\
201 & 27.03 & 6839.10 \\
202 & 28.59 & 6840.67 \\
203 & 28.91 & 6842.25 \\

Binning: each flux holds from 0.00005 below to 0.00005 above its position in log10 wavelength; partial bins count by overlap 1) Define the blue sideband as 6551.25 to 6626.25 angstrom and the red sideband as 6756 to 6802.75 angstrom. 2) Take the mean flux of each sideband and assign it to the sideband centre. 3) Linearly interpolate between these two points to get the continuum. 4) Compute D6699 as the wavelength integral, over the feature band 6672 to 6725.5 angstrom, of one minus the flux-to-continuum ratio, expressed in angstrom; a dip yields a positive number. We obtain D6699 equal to 6.59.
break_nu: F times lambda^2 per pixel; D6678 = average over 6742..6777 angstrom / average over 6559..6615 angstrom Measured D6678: 0.7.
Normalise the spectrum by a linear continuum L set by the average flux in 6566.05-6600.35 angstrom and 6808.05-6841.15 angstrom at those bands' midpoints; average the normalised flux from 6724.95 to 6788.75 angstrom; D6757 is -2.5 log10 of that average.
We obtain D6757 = 0.17 mag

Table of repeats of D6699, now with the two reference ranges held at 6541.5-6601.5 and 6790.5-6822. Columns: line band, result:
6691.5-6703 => 1.9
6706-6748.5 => 6.4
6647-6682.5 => 4.1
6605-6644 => 1.9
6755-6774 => 1.0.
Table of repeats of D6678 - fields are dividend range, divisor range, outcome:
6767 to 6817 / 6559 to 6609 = 0.70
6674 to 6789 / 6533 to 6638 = 0.70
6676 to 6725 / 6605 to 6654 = 0.80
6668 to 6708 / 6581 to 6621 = 0.77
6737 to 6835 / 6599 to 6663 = 0.80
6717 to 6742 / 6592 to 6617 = 0.66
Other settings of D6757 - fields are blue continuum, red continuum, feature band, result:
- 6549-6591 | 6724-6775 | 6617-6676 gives 0.05 mag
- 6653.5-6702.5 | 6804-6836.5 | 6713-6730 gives 0.16 mag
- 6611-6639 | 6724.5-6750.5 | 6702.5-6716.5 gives -0.03 mag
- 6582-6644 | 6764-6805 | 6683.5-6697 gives 0.19 mag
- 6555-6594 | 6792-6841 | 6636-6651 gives 0.08 mag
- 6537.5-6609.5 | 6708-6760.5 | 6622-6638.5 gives 0.04 mag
